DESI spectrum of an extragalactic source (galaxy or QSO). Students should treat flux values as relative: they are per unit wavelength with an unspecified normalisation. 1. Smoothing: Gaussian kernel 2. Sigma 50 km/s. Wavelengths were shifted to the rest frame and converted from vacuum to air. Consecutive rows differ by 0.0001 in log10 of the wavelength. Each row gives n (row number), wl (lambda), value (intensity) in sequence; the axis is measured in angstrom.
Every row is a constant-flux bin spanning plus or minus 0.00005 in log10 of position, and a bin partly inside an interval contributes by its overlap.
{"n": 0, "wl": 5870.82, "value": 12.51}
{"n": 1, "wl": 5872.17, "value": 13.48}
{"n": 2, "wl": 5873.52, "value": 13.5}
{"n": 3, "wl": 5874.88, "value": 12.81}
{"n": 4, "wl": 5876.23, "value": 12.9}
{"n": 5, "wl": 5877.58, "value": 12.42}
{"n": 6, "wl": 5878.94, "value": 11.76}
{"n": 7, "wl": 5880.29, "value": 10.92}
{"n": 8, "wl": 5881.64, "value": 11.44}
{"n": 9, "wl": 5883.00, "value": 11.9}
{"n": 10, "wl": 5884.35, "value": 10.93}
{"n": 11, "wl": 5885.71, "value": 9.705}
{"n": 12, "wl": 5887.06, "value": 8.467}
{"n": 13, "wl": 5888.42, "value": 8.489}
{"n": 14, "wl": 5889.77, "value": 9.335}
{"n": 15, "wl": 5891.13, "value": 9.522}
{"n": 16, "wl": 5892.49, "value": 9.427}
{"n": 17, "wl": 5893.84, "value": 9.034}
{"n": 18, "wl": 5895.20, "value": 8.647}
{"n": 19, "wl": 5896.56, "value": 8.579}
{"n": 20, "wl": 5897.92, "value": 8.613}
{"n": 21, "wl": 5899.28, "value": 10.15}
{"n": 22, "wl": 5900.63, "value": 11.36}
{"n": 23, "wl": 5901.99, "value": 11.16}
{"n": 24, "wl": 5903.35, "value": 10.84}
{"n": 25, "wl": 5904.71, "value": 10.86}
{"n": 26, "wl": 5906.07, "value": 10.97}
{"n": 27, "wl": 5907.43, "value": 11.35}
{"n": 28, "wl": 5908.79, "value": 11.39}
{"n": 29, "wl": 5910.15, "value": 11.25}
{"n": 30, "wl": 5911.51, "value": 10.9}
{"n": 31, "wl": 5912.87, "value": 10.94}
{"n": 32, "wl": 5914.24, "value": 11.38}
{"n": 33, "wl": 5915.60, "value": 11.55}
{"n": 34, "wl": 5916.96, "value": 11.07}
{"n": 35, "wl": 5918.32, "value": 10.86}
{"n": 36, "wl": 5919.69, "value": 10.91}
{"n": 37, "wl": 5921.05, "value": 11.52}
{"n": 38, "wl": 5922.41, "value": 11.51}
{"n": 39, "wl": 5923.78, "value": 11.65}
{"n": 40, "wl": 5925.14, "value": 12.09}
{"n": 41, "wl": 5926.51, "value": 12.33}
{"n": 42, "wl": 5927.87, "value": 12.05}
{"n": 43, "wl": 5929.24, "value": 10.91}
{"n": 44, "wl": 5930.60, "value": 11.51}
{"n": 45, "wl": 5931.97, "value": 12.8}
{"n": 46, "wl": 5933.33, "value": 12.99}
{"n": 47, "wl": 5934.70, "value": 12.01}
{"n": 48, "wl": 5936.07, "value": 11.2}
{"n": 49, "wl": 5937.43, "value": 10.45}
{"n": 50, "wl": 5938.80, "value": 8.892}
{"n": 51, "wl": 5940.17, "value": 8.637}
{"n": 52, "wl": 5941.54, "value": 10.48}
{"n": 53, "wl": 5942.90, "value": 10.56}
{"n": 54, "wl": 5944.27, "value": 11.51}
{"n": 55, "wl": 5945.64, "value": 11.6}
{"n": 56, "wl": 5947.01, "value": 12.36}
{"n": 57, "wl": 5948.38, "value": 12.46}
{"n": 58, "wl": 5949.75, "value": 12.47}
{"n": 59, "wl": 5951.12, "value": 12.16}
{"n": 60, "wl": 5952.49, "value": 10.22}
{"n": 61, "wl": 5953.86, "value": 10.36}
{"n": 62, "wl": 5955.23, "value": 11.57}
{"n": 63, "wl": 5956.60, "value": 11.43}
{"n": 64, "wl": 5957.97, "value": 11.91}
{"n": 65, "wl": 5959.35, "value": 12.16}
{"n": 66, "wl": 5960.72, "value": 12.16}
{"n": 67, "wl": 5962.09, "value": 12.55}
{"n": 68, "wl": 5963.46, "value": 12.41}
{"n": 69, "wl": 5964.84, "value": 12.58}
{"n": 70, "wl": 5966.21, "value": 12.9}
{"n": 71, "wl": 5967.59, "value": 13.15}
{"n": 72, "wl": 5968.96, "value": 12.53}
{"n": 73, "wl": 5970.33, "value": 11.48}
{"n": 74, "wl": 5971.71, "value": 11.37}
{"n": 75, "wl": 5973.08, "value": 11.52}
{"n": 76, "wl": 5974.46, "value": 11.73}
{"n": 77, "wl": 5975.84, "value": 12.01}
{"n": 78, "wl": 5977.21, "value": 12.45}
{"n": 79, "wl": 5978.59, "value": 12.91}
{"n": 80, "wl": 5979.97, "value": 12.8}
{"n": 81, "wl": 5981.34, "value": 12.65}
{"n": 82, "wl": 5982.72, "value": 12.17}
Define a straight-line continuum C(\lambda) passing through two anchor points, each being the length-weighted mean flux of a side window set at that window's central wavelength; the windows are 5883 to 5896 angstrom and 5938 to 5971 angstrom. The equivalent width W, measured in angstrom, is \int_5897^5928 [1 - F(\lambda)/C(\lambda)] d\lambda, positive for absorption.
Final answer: -2.8 angstrom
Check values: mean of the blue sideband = 9.41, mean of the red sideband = 11.6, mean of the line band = 11.1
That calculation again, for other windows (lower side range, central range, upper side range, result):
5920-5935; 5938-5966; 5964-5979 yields 1.5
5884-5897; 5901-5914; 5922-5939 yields -1.1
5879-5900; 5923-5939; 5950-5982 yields -1.0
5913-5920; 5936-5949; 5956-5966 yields 1.1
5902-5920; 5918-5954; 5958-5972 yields 0.9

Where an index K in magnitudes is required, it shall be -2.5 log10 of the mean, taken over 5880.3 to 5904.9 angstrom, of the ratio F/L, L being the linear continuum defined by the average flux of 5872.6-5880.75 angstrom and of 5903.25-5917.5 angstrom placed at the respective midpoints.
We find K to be 0.19 mag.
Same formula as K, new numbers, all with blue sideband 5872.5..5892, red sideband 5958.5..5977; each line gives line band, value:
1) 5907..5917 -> 0.02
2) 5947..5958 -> 0.04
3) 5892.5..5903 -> 0.16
